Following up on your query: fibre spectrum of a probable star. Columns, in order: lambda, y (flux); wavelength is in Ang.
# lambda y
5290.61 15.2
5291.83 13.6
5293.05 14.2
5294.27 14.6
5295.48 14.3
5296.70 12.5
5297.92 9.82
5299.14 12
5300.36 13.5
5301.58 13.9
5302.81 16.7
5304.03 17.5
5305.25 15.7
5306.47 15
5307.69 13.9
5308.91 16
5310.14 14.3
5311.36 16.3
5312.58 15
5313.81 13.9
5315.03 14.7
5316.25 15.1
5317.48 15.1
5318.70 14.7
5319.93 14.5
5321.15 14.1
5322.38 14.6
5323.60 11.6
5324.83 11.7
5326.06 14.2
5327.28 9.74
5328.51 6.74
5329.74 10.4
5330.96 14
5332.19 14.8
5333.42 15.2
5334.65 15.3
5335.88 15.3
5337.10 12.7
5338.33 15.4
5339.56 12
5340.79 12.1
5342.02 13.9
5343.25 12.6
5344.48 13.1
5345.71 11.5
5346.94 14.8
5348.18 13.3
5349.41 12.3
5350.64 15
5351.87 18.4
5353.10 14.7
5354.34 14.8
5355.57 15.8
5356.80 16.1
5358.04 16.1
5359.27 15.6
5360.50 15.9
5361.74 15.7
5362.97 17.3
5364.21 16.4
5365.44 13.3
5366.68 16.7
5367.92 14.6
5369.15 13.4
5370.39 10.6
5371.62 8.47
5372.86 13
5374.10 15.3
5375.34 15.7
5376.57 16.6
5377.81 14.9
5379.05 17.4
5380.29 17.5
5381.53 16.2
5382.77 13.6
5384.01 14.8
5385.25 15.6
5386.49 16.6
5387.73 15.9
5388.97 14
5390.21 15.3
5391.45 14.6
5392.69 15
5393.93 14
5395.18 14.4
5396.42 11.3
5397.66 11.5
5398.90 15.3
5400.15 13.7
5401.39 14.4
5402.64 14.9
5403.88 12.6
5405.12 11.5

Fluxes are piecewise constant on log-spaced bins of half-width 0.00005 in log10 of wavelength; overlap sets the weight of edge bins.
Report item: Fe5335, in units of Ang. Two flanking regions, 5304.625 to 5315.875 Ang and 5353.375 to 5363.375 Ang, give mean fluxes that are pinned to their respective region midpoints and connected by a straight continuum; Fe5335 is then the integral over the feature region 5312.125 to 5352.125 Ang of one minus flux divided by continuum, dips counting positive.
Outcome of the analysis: 4.8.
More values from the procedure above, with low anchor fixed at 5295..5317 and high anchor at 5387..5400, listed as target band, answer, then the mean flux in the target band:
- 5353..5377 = -0.9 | 14.8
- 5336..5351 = 1.1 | 13.3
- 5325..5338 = 1.4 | 12.9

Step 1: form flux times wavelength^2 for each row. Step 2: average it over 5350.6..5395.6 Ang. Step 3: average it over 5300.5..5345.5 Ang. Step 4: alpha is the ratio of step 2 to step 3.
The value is 1.1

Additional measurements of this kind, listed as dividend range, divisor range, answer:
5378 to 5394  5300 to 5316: 1.05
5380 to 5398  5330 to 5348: 1.09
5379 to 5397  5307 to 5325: 1.07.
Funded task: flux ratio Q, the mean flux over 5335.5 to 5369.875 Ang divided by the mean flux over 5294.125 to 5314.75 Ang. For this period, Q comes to 1.0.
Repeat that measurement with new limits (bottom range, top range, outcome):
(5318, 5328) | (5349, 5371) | 1.16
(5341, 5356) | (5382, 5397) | 1.04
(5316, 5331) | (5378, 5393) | 1.22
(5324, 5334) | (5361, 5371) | 1.22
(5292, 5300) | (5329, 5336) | 1.08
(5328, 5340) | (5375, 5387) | 1.20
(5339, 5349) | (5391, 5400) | 1.06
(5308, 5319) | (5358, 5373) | 0.96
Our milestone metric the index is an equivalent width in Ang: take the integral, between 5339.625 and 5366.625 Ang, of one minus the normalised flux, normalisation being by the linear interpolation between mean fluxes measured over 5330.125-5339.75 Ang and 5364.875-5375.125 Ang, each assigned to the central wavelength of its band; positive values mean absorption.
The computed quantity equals -1.8 Ang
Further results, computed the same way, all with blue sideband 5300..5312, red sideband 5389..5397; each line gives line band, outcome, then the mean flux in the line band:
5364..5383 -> -0.28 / 14.6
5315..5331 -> 2.39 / 12.8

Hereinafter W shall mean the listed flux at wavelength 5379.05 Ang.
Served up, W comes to 17.4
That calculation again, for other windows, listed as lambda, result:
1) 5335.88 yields 15.3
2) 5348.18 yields 13.3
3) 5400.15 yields 13.7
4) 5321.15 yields 14.1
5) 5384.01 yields 14.8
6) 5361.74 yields 15.7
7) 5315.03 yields 14.7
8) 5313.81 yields 13.9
